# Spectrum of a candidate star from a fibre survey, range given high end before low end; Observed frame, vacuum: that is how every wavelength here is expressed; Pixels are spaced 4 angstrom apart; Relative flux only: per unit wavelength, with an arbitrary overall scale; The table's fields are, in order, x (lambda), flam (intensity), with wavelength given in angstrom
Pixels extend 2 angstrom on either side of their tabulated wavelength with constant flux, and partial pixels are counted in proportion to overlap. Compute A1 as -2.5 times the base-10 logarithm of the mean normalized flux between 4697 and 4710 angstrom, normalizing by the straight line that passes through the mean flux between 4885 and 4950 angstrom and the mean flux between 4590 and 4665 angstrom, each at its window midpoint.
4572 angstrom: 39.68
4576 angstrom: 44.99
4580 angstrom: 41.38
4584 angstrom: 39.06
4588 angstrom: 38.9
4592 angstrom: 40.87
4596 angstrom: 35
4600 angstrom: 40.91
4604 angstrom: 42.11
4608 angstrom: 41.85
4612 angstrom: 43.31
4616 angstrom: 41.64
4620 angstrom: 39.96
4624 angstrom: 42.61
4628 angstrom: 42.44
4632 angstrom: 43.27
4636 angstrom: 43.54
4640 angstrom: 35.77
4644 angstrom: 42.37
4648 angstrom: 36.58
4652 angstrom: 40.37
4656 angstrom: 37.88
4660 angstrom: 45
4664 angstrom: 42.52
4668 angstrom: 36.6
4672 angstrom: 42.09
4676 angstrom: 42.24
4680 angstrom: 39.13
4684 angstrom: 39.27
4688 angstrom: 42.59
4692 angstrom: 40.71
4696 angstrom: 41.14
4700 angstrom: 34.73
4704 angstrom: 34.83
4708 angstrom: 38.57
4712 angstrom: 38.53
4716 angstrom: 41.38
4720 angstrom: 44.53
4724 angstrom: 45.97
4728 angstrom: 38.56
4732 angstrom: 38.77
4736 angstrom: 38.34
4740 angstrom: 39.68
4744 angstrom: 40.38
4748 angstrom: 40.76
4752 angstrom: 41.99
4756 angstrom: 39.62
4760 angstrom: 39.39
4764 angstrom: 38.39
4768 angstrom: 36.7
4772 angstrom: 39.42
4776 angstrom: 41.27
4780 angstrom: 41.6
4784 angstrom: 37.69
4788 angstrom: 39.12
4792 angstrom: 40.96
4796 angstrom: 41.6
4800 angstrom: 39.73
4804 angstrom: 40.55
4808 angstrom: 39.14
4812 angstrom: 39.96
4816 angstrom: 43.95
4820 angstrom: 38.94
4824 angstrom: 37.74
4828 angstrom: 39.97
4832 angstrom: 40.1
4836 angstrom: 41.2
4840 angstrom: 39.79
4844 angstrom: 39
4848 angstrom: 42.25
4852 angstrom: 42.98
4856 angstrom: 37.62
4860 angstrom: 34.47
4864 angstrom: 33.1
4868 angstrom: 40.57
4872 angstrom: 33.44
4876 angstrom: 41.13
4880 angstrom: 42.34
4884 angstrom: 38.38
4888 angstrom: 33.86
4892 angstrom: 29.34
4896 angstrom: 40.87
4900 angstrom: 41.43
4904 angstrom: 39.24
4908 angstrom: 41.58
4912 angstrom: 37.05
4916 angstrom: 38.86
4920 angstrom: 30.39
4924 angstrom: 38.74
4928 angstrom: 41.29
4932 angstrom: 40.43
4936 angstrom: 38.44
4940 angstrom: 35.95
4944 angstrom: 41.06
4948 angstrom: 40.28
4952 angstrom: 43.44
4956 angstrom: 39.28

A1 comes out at 0.11 mag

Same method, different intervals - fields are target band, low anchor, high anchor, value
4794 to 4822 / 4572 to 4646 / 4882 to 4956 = -0.03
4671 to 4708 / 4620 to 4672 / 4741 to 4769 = 0.02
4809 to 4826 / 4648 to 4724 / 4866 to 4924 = -0.04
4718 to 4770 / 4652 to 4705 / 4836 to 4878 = -0.02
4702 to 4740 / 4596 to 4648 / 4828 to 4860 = 0.02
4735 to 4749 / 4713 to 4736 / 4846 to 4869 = 0.03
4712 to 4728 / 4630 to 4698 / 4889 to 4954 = -0.06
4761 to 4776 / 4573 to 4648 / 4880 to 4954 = 0.03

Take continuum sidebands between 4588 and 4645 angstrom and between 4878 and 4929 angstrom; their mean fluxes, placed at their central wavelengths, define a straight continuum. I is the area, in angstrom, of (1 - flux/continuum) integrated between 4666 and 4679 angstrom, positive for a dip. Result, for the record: 0.1 angstrom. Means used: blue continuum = 41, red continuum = 37.9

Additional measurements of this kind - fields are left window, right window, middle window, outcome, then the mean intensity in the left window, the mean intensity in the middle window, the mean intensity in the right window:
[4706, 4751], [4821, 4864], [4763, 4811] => 0.2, 40.5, 39.7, 39.2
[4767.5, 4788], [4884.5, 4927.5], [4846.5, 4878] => 0.0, 39.5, 38.1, 37.3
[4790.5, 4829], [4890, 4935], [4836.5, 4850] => -0.3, 40.3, 40.4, 38.1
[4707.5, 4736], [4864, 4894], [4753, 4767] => 0.2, 40.8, 39.2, 36.7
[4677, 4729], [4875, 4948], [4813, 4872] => -0.4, 40.1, 39.2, 38.4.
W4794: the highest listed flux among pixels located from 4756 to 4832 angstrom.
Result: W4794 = 43.95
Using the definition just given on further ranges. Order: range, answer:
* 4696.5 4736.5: 45.97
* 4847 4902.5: 42.98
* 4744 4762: 41.99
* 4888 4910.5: 41.58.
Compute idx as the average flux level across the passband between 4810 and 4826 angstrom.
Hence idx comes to 40.1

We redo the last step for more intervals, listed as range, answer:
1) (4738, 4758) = 40.5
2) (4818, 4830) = 38.9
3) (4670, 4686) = 40.7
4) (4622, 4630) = 42.5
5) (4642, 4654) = 39.8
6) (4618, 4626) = 41.3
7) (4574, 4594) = 41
